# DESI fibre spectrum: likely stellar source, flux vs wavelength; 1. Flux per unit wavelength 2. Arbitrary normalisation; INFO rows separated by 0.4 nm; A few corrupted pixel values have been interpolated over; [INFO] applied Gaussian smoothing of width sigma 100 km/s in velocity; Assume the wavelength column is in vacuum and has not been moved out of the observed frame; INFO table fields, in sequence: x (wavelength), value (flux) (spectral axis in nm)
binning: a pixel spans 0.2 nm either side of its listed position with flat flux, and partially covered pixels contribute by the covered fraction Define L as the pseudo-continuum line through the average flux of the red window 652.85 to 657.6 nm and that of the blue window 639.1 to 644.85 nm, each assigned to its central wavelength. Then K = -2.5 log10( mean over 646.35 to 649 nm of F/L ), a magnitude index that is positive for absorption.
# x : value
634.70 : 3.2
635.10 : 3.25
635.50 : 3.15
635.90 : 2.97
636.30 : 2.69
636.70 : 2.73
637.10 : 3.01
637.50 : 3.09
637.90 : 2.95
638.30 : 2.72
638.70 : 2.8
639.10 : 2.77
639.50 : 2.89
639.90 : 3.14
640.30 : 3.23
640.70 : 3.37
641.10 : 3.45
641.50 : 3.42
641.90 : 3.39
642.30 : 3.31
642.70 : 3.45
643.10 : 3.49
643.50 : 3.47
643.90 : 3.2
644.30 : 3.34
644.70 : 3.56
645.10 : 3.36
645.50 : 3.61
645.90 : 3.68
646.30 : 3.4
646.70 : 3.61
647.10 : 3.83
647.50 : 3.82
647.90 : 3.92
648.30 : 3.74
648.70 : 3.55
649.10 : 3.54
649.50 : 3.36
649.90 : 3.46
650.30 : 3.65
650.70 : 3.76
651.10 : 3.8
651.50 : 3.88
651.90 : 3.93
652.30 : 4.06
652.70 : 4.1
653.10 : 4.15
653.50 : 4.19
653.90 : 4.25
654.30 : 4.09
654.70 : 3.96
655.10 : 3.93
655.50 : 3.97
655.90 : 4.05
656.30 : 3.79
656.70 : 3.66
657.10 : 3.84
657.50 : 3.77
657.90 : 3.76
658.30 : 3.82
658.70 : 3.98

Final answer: -0.04 mag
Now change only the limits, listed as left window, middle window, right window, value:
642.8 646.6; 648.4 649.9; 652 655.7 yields 0.08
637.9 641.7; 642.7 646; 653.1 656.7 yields -0.03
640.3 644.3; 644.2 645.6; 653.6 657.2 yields 0.01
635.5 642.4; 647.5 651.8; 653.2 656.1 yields 0.02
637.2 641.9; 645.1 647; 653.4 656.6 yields -0.03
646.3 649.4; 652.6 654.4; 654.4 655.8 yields -0.07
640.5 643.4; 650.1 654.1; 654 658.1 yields -0.06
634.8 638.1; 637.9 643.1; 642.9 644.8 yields 0.02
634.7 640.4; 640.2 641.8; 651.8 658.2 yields -0.07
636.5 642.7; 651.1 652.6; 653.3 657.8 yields -0.05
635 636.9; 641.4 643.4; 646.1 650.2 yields -0.04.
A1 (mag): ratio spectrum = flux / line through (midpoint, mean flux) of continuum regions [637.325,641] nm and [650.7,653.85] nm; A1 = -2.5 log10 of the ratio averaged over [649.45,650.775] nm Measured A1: 0.08 mag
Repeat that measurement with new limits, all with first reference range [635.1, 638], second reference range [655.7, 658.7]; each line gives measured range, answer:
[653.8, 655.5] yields -0.089 mag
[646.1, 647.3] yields -0.070 mag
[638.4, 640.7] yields 0.035 mag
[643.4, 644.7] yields -0.028 mag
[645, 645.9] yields -0.066 mag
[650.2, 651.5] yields -0.061 mag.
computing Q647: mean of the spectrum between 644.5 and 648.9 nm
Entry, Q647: 3.64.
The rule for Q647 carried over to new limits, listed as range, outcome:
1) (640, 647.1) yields 3.44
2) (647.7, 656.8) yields 3.86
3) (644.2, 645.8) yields 3.49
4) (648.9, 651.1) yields 3.58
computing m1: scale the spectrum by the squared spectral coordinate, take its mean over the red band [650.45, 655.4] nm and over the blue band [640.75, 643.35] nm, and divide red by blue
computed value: 1.21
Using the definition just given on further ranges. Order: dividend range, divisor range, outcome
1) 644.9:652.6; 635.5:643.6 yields 1.22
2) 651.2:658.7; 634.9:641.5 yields 1.38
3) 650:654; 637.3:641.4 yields 1.35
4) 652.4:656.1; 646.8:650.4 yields 1.14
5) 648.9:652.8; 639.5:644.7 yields 1.15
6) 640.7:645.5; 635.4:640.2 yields 1.19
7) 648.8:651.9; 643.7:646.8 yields 1.07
